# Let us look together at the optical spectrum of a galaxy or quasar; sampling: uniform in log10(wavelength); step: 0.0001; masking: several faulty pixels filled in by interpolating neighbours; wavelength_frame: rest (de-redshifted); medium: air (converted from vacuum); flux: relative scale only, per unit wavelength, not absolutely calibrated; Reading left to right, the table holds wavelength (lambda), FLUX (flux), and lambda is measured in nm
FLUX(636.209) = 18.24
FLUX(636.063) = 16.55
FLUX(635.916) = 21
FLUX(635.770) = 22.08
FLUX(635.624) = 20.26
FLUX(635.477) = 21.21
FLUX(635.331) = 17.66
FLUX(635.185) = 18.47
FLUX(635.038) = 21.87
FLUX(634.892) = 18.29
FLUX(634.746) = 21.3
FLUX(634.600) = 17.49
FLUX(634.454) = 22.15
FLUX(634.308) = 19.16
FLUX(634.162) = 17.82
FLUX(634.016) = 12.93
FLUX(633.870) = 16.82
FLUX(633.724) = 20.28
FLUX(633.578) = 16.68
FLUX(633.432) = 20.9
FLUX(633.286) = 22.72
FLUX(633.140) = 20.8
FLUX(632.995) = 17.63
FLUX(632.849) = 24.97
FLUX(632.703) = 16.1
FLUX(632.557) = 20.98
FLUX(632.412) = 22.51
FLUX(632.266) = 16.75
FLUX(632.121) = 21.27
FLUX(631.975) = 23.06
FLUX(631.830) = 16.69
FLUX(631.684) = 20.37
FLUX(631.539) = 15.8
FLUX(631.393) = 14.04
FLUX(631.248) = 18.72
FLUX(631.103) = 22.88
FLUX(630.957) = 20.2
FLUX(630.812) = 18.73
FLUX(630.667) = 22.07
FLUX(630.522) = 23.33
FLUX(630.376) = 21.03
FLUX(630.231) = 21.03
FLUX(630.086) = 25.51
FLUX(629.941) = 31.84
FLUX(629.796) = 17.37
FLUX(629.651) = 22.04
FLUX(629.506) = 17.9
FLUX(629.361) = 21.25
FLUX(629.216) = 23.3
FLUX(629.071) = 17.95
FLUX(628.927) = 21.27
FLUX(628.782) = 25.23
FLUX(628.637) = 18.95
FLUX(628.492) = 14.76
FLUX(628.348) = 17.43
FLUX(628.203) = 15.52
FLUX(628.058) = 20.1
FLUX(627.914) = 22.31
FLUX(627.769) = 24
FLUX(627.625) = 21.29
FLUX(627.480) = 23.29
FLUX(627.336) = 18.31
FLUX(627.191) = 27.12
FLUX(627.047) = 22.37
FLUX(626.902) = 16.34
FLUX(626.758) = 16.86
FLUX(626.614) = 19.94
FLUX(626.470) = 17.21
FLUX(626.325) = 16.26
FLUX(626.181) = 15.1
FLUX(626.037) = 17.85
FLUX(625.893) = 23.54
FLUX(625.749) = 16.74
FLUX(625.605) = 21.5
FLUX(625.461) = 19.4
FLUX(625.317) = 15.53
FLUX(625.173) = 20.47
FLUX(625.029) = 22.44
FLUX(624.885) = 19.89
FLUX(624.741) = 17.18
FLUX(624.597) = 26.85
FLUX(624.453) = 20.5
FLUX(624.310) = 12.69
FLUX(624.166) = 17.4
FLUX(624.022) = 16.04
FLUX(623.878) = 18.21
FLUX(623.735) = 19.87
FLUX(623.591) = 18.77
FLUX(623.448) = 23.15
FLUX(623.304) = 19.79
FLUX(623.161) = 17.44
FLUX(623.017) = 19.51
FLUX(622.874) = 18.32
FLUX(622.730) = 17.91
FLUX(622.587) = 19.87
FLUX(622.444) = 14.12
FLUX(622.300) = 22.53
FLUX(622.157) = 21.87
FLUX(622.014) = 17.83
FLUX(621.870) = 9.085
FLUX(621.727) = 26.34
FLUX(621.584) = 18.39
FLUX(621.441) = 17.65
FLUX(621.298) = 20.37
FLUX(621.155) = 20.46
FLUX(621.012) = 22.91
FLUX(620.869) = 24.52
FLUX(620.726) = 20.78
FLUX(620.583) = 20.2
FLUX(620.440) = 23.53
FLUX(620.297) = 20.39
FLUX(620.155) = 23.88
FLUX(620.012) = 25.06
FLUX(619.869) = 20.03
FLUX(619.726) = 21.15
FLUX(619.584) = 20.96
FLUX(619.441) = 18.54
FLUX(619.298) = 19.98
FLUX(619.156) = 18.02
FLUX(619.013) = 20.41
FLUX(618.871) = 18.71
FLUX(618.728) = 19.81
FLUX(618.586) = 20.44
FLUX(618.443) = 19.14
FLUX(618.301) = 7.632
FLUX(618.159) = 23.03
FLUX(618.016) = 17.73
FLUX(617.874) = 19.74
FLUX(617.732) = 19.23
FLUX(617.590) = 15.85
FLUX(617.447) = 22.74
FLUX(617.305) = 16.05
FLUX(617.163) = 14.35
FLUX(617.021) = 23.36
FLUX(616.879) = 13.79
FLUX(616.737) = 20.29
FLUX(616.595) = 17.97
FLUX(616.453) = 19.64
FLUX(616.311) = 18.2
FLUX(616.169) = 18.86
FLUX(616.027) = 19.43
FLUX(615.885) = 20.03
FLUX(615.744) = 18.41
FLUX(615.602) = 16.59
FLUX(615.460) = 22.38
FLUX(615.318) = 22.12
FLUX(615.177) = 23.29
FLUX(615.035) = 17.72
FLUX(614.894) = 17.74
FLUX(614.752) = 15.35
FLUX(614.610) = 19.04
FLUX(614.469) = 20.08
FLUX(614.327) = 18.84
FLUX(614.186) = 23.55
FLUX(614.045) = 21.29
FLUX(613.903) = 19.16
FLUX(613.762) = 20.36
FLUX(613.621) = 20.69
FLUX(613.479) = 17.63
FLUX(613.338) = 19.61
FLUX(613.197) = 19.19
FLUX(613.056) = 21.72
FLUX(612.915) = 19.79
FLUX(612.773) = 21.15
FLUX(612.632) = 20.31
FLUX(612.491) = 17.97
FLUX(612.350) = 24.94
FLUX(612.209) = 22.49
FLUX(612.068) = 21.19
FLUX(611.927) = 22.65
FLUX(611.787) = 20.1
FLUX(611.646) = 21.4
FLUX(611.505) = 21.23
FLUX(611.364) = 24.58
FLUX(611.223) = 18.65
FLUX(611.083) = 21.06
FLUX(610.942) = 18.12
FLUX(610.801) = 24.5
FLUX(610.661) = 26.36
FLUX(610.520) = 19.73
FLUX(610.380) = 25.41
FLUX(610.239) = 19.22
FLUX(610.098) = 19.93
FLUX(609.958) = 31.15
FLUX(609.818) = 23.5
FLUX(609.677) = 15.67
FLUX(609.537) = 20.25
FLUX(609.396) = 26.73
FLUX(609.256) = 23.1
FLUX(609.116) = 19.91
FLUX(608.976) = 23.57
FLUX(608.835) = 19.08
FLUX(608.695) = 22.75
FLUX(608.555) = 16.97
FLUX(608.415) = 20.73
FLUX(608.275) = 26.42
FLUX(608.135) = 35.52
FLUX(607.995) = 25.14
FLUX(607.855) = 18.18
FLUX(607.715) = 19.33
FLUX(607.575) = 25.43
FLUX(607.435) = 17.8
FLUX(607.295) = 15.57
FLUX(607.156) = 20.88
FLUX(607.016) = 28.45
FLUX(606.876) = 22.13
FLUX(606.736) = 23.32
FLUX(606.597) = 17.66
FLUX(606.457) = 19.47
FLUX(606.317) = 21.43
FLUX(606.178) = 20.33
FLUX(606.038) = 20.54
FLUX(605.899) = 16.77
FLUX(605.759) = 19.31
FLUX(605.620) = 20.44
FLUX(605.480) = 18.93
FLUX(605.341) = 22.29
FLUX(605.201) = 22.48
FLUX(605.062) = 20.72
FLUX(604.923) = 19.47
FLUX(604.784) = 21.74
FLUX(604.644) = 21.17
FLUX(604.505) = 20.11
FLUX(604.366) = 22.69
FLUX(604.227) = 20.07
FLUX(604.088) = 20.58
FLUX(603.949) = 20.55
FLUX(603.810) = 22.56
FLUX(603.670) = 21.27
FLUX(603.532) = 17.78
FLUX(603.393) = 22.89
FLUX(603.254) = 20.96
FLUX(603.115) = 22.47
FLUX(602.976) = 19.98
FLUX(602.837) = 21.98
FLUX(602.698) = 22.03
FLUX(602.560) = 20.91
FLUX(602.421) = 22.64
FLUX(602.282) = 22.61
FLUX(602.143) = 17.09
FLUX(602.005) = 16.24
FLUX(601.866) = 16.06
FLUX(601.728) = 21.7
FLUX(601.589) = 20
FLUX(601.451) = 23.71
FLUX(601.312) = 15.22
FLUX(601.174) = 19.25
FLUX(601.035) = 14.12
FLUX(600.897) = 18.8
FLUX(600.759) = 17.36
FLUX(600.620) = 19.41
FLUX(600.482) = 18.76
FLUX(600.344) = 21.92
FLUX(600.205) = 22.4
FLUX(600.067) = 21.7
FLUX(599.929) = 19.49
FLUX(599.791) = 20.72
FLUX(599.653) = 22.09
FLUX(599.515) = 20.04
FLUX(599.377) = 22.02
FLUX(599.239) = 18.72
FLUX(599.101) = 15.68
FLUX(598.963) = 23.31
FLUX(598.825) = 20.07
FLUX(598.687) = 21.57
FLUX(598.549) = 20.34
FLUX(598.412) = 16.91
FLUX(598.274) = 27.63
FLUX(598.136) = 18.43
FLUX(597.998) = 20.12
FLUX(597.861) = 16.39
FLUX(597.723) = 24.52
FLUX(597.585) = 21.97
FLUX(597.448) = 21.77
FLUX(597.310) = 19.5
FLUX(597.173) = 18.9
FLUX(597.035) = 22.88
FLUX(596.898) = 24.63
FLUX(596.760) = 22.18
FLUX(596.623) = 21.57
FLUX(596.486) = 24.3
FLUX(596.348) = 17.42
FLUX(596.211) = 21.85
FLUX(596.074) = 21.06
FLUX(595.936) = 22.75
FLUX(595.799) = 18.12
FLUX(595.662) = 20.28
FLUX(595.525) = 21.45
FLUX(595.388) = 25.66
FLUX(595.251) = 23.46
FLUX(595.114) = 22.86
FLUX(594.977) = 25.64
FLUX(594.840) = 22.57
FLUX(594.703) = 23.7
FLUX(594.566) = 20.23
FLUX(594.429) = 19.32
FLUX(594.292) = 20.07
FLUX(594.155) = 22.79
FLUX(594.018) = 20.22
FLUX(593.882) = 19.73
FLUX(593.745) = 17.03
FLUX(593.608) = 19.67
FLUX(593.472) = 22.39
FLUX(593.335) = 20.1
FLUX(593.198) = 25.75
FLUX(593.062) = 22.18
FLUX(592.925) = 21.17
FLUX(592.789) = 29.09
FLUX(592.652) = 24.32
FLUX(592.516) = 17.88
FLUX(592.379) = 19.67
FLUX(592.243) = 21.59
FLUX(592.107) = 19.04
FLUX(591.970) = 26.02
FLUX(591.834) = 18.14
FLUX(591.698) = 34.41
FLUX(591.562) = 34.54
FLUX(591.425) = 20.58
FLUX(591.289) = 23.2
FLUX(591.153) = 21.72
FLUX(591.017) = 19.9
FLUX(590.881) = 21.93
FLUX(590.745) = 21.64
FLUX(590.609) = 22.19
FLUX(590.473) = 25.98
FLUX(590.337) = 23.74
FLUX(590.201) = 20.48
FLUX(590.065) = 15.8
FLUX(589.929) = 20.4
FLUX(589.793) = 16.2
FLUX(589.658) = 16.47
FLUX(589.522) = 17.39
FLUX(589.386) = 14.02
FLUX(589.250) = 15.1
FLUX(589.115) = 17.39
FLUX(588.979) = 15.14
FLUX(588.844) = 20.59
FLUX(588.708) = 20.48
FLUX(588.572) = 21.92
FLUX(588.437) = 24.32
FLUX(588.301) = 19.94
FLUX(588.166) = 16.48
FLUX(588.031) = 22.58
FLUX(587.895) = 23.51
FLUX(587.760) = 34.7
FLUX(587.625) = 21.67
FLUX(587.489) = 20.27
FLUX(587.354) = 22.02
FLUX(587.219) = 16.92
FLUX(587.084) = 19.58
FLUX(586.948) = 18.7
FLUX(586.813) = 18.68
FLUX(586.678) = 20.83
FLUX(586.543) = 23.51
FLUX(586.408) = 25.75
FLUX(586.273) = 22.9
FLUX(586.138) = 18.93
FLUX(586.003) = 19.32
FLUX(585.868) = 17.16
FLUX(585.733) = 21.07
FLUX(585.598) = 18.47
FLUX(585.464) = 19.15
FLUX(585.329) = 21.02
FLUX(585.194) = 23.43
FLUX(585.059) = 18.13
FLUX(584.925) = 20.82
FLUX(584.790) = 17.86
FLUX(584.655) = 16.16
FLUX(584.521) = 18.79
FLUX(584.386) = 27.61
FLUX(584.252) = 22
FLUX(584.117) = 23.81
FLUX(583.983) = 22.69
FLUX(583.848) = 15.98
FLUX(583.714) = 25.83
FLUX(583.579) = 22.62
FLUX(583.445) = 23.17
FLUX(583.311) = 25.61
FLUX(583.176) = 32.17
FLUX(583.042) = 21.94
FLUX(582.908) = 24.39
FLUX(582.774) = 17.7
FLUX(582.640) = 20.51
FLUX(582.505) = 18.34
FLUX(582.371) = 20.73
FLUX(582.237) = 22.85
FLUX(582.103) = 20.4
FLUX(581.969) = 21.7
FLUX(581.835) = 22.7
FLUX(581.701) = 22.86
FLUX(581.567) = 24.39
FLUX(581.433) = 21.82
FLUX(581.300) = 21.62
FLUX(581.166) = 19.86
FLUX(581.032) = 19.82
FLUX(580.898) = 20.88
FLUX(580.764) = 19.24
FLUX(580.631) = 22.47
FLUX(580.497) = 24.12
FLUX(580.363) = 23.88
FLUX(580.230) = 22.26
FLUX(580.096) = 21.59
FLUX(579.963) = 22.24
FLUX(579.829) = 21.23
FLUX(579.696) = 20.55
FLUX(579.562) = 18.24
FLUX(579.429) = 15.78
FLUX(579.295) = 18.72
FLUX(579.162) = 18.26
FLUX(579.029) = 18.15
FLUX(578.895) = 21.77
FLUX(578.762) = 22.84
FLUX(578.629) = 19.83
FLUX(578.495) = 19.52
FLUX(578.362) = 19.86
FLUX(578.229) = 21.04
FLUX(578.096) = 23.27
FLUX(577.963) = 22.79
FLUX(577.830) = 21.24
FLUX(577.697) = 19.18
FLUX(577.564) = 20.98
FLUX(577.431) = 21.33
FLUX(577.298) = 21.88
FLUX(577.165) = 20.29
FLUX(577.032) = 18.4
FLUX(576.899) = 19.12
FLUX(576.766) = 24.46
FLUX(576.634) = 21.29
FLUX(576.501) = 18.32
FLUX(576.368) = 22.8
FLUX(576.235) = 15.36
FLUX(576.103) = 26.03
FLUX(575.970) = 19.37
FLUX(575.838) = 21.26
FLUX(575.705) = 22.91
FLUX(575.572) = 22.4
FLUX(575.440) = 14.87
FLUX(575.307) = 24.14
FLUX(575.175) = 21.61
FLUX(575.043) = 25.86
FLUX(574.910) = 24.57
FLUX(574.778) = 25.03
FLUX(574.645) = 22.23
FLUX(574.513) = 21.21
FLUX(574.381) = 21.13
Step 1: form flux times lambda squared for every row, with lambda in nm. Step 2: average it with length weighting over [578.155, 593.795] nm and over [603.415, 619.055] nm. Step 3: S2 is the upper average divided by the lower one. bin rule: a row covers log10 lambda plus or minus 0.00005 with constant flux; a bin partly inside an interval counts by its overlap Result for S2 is 1.05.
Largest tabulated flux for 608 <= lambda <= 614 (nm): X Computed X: 35.52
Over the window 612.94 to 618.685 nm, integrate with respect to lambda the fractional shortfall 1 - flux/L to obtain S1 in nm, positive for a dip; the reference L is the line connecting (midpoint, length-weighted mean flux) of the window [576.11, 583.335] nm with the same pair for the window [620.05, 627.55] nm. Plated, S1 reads 0.24 nm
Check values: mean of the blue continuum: 21.2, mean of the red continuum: 19.6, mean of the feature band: 19.1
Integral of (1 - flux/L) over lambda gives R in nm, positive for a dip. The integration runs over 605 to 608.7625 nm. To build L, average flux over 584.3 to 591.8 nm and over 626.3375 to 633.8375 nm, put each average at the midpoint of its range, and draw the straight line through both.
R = -0.14 nm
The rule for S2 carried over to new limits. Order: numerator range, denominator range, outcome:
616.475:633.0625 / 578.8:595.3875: 1.05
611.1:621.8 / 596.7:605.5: 1.03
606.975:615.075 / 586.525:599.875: 1.06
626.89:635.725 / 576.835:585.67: 1.12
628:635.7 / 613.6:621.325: 1.06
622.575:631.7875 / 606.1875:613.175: 0.96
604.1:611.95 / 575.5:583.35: 1.12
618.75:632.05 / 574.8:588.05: 1.08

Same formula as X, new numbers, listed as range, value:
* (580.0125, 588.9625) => 34.7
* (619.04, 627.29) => 27.12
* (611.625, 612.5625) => 24.94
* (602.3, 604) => 22.89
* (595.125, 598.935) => 27.63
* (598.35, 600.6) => 23.31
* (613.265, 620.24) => 25.06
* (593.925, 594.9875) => 25.64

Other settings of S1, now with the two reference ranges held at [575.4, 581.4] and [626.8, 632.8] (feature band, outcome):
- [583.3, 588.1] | -0.156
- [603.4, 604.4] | -0.011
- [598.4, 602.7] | 0.178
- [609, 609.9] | -0.051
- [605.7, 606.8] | 0.041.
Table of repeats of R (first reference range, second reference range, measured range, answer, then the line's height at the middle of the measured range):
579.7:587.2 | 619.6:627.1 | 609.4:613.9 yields -0.28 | 20.1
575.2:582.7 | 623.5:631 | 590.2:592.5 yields -0.28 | 20.7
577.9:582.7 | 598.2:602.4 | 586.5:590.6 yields 0.07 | 20.5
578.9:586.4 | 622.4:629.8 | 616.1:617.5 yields 0.09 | 19.8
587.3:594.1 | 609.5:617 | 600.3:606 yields 0.21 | 20.9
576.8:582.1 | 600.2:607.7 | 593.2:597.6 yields -0.20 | 20.6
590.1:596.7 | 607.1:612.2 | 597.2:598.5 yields 0.08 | 22.2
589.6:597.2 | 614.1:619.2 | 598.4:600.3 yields 0.06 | 21.2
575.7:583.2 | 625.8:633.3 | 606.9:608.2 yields -0.14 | 20.6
